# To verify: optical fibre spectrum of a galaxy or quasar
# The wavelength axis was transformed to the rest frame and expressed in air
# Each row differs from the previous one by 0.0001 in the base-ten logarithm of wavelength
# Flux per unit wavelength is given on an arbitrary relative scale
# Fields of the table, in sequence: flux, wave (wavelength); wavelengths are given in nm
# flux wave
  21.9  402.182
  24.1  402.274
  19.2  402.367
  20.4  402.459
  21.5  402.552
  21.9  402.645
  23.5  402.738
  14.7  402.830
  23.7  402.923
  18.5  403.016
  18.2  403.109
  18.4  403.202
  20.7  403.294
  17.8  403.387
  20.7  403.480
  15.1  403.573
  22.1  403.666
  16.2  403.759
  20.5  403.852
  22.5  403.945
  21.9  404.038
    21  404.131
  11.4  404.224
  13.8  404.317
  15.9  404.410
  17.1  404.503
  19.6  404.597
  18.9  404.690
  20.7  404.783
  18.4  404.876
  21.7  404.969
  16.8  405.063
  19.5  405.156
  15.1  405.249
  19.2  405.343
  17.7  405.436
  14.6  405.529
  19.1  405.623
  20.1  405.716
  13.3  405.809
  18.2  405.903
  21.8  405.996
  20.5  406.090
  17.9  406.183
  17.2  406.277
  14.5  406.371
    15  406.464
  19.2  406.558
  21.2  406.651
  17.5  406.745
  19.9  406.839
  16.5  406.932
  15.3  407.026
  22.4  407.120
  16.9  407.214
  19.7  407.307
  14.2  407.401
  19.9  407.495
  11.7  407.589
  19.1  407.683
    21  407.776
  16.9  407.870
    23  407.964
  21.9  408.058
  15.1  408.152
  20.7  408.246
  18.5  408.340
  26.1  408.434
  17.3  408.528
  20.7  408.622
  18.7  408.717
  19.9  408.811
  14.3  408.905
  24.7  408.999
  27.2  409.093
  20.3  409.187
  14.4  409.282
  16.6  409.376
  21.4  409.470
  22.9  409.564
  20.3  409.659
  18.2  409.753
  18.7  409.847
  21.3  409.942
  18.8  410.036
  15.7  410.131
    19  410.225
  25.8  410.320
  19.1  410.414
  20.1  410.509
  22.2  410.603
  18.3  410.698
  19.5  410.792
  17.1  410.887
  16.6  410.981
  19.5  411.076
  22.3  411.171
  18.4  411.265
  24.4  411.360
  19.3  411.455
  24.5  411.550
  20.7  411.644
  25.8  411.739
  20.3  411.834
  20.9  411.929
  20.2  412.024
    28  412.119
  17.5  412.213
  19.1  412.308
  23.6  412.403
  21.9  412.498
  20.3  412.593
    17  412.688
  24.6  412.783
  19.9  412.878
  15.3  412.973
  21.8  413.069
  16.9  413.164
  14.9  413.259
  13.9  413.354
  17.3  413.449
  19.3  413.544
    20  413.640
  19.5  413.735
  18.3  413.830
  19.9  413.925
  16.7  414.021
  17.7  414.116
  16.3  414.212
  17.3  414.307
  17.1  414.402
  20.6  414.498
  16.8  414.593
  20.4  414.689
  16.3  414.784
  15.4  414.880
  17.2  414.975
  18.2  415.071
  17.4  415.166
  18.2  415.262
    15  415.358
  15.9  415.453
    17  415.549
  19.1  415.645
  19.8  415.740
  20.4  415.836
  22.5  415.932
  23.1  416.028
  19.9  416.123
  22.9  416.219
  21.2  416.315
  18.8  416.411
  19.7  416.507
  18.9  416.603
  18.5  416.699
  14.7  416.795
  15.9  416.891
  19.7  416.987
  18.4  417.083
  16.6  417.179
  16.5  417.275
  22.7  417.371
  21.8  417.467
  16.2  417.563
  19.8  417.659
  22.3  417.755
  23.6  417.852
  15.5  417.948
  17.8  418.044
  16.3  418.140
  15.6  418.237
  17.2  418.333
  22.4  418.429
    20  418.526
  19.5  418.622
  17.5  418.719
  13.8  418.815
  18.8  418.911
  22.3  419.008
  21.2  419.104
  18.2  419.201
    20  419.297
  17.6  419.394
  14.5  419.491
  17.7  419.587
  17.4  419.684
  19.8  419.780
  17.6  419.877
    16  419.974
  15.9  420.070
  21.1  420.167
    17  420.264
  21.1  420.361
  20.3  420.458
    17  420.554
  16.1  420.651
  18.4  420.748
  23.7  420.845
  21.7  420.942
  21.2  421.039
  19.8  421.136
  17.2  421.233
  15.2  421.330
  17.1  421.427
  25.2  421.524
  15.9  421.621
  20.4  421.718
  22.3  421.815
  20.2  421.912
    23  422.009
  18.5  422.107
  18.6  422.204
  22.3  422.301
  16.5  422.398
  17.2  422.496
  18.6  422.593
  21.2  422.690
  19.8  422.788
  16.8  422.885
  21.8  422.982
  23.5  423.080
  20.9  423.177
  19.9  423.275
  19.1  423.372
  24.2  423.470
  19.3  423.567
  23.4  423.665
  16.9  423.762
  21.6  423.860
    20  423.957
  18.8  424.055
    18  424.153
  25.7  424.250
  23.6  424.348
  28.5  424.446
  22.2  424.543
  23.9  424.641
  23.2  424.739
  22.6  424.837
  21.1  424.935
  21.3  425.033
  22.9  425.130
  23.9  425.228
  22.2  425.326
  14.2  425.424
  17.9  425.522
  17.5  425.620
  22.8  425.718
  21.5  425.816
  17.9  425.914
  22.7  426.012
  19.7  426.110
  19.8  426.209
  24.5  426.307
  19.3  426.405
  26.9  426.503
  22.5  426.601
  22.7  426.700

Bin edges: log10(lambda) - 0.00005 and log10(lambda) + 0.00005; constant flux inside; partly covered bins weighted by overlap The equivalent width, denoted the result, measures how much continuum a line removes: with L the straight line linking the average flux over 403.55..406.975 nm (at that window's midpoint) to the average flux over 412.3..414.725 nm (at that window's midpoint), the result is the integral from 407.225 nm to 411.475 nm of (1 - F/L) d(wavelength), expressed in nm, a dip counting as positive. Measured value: -0.26 nm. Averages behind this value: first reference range 18.2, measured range 19.6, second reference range 18.7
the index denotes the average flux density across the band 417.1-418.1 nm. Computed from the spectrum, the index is 19.2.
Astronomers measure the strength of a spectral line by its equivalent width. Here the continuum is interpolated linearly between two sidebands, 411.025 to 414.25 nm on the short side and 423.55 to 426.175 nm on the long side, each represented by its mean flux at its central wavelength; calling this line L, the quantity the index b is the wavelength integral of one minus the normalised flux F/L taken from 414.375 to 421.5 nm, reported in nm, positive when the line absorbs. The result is 0.634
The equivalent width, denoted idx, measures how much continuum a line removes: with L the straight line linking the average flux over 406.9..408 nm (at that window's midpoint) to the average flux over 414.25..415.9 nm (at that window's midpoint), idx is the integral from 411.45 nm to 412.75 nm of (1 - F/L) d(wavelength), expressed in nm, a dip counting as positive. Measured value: -0.26 nm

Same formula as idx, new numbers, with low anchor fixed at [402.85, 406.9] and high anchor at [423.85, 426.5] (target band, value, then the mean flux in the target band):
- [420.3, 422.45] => 0.13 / 19.6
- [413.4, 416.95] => 0.27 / 18.5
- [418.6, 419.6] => 0.11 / 18.3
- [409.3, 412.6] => -0.19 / 20.5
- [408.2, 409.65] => -0.09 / 20.2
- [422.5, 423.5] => 0.04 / 20.4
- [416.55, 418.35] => 0.17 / 18.3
